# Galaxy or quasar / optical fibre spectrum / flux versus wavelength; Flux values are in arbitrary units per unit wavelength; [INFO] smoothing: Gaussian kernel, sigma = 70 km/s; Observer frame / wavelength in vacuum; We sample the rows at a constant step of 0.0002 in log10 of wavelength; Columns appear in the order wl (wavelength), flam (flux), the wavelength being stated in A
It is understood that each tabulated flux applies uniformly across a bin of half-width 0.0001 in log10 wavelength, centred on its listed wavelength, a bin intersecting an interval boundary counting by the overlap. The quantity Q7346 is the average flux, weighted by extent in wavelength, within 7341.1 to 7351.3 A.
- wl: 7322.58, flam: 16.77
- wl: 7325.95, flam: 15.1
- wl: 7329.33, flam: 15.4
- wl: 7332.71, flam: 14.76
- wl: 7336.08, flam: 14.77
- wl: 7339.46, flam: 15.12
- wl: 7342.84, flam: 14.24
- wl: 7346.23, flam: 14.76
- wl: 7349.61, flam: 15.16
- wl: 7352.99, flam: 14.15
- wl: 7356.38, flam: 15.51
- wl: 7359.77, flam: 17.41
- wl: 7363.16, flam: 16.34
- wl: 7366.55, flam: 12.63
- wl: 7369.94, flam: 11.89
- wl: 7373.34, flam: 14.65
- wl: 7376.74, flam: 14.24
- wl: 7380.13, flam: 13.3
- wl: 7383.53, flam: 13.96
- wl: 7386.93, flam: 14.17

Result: 14.7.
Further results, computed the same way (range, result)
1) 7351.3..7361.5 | 15.7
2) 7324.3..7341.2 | 15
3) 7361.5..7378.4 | 13.9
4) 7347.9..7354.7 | 14.7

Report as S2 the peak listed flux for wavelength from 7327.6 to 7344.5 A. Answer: 15.4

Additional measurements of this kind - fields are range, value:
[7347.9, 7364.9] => 17.41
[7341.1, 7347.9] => 14.76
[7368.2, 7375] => 14.65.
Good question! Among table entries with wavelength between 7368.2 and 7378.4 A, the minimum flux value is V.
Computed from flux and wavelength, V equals 11.89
